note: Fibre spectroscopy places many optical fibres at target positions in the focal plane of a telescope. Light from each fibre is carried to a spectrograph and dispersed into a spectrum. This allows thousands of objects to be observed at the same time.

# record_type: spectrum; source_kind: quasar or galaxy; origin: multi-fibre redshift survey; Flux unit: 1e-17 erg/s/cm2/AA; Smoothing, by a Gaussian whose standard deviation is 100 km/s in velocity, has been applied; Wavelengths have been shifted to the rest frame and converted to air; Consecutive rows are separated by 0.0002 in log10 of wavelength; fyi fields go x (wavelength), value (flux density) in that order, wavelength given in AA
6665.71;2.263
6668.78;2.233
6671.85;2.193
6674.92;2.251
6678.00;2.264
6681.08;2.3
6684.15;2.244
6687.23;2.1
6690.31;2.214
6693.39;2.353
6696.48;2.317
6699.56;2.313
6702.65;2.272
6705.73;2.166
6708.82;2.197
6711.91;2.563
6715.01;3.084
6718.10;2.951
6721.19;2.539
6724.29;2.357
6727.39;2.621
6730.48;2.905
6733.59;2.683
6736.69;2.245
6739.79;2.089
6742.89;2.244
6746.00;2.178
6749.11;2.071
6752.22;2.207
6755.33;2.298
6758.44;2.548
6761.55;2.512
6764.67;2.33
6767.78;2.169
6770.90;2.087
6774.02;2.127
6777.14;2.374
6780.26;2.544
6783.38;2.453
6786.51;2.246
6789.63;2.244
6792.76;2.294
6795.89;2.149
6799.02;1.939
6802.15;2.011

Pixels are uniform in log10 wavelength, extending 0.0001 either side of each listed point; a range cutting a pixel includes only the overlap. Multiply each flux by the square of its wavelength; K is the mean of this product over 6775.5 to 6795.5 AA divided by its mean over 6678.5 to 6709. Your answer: 1.1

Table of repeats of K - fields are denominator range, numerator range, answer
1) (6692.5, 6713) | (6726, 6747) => 1.06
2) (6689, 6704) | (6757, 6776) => 1.02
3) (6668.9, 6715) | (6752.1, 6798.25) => 1.03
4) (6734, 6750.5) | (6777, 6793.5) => 1.09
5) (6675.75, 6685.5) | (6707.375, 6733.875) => 1.18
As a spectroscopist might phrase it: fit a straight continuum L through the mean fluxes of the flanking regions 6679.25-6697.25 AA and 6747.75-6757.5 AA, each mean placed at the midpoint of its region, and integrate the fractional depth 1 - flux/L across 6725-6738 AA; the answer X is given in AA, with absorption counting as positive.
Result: -2.2 AA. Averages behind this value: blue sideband 2.25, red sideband 2.22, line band 2.6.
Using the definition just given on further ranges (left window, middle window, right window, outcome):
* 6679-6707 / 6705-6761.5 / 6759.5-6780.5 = -4.2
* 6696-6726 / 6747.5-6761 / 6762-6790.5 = 0.3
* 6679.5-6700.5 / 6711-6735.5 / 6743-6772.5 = -4.8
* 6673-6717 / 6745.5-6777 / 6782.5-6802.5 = -0.3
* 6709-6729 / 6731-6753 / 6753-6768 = 2.0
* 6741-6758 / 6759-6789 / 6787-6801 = -1.8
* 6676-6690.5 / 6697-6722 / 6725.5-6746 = -1.8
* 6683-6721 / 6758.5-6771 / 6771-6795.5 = 0.0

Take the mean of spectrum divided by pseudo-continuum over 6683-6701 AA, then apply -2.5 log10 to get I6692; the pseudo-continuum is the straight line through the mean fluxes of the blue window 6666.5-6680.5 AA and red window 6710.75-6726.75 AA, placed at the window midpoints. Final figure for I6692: 0.08 mag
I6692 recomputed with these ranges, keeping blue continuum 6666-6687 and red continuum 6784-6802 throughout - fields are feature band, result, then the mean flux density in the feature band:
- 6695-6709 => -0.016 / 2.26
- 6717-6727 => -0.174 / 2.6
